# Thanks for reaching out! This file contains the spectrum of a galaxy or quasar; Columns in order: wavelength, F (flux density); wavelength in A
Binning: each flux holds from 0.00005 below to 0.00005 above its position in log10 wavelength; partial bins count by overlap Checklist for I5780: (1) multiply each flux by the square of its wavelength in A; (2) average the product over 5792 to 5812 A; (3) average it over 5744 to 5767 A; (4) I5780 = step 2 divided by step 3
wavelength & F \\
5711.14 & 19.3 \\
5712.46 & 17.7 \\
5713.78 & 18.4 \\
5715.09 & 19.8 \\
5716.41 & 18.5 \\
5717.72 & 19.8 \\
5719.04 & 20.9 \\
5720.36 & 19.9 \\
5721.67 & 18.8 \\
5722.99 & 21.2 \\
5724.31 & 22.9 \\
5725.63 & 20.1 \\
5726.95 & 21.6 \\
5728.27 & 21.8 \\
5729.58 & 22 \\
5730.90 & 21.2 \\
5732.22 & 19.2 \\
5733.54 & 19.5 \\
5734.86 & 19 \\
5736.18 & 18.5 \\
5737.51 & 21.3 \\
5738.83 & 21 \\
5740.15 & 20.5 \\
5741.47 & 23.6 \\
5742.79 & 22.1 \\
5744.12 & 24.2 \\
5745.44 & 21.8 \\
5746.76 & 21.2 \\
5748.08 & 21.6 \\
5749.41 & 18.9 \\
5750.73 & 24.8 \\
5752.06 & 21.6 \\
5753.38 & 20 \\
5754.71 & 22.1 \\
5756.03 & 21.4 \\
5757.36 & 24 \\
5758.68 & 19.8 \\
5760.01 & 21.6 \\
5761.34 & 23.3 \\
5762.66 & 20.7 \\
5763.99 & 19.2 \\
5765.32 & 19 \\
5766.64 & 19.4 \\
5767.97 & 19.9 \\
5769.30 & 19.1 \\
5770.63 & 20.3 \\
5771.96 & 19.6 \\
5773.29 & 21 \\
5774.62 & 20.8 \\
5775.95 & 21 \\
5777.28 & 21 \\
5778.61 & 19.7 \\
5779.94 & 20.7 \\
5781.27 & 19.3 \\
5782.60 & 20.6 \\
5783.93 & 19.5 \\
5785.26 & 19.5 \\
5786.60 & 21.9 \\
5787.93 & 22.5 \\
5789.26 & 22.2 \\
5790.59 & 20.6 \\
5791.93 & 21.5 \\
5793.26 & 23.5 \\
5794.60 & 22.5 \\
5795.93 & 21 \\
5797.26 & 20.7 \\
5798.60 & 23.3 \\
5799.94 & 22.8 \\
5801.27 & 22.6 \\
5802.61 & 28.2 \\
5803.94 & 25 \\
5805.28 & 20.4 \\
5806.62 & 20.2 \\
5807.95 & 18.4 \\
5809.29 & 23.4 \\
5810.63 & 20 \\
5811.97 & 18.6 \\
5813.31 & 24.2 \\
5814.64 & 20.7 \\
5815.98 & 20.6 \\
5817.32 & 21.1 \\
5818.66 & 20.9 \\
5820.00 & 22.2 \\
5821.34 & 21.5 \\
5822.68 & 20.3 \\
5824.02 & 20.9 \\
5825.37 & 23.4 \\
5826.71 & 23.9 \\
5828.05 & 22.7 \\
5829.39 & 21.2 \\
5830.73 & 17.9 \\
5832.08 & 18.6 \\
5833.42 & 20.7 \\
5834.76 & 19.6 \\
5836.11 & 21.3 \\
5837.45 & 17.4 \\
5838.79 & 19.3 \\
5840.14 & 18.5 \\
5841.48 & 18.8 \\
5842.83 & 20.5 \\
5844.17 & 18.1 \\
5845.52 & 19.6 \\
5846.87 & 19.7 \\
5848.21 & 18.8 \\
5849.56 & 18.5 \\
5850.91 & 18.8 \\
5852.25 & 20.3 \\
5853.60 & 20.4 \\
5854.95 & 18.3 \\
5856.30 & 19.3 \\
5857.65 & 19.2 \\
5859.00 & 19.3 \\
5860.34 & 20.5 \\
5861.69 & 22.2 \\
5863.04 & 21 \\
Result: 1.1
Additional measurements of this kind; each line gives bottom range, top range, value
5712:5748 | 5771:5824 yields 1.06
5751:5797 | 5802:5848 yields 1.01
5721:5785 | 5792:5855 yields 1.02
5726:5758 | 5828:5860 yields 0.94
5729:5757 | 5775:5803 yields 1.03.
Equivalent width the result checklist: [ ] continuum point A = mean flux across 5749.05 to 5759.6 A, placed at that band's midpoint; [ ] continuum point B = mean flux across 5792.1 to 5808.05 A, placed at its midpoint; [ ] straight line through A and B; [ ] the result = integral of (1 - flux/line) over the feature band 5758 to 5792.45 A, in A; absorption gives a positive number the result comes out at 2.4 A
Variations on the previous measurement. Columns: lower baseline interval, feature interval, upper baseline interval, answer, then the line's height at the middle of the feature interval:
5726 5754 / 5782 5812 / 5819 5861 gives -1.8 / 20.5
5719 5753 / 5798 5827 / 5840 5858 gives -3.0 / 19.8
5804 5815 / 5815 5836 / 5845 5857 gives -0.7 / 20.3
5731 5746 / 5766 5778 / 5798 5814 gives 0.8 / 21.6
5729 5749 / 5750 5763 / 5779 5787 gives -0.8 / 20.7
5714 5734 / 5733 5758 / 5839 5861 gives -1.5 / 20.3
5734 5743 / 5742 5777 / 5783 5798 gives -0.1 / 21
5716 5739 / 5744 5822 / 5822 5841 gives -3.4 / 20.4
